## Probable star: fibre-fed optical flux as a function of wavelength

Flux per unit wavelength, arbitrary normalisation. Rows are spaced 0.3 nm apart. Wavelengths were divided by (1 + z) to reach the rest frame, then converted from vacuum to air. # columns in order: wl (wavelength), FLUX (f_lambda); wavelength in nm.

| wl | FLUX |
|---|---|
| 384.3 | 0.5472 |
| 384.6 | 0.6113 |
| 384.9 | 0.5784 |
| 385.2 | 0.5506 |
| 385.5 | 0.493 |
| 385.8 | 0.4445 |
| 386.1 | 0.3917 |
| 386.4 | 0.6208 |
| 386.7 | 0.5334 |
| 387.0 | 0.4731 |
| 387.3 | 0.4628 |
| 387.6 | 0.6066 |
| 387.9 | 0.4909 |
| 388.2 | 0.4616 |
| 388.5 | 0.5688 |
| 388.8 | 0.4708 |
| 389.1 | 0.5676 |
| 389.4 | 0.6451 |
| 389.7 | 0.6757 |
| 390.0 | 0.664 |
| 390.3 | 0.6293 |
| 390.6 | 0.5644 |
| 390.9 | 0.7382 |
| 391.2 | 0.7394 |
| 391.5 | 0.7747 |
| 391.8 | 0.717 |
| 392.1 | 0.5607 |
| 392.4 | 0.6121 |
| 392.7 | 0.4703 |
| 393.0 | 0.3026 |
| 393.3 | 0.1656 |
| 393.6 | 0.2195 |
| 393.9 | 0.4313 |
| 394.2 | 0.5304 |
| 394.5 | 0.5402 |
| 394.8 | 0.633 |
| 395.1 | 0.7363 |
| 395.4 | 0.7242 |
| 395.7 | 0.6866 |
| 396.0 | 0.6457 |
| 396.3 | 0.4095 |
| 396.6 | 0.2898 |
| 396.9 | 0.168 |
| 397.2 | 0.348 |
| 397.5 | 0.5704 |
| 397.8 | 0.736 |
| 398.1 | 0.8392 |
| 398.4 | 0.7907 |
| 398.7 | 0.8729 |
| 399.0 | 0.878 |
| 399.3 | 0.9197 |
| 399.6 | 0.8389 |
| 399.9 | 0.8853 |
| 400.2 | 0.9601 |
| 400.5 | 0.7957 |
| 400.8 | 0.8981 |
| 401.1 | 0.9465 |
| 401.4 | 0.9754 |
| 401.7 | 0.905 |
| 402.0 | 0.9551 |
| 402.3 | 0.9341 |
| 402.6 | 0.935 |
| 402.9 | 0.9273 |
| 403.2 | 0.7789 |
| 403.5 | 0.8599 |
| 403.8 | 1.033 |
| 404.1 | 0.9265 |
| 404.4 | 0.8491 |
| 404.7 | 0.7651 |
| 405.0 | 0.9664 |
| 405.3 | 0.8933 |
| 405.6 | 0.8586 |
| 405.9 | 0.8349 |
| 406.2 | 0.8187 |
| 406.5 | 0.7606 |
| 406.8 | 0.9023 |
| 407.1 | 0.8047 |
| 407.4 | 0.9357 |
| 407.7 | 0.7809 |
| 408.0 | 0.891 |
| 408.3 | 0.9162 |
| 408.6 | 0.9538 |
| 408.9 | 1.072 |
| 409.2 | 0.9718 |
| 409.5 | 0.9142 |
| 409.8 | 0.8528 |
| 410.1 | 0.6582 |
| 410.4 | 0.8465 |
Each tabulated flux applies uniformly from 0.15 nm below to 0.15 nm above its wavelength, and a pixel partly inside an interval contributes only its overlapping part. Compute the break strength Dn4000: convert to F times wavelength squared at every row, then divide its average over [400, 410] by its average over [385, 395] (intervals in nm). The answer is 1.79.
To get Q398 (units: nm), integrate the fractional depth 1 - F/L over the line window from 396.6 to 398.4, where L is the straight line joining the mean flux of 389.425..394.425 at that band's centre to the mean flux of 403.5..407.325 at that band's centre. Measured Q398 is 0.40 nm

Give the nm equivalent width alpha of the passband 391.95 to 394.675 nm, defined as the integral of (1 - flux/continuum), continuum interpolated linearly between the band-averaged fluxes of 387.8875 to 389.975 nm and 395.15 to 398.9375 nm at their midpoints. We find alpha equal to 0.729 nm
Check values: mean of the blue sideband 0.565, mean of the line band 0.428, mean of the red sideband 0.601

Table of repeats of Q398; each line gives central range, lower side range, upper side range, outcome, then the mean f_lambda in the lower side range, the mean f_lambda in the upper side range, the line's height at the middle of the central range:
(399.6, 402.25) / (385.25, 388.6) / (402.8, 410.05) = -0.46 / 0.505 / 0.883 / 0.776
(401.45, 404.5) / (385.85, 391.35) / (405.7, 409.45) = -0.39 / 0.57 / 0.887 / 0.81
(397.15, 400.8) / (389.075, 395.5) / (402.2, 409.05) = -0.35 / 0.574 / 0.887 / 0.73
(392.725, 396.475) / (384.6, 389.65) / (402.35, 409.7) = 0.98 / 0.528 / 0.89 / 0.671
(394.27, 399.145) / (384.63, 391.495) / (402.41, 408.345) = 0.72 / 0.568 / 0.872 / 0.719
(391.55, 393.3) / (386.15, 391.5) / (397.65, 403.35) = 0.41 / 0.585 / 0.883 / 0.677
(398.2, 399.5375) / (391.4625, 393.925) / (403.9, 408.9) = -0.44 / 0.461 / 0.874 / 0.647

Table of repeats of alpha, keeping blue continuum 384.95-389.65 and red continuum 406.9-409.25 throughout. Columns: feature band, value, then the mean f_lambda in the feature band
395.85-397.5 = 0.73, 0.39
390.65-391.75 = -0.25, 0.731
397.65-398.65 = -0.10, 0.797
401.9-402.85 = -0.16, 0.939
